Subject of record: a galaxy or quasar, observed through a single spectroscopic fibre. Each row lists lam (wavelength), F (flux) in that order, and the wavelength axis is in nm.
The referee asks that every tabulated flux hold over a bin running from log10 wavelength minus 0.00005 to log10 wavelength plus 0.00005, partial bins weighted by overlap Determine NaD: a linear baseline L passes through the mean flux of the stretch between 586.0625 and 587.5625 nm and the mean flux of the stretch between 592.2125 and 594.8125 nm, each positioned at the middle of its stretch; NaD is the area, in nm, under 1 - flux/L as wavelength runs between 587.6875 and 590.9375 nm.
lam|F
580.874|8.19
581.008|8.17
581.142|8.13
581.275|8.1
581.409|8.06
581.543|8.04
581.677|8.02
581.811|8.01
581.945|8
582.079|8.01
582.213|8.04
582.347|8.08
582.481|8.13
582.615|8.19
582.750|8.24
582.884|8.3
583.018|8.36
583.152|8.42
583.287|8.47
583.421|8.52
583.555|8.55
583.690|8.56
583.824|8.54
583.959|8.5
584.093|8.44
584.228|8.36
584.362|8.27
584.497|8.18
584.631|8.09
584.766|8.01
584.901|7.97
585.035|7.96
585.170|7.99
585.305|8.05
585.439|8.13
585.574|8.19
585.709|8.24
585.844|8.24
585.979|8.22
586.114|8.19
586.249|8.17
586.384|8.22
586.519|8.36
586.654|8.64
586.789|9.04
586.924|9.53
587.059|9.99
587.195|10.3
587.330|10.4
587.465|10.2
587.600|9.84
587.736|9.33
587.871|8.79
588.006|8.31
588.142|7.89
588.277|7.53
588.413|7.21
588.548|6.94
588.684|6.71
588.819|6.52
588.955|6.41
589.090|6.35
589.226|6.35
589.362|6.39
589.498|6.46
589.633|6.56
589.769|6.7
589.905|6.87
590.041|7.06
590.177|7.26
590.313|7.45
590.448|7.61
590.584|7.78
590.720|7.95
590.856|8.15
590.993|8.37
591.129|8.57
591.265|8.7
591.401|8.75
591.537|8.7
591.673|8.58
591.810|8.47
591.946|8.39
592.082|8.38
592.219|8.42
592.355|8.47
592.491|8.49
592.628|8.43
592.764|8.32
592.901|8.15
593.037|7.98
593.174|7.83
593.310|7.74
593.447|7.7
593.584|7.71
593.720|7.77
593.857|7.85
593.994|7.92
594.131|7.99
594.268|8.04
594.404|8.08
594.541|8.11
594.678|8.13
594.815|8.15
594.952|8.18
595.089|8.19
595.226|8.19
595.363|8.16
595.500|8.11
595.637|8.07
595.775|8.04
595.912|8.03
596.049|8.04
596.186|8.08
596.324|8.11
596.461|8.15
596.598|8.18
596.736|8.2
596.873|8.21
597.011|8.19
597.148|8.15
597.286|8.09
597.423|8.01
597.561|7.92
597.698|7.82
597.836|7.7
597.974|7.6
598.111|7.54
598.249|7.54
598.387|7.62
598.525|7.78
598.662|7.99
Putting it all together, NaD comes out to 0.56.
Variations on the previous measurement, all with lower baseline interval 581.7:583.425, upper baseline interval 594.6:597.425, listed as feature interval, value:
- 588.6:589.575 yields 0.203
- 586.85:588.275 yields -0.209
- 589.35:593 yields 0.100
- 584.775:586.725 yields 0.000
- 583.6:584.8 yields -0.022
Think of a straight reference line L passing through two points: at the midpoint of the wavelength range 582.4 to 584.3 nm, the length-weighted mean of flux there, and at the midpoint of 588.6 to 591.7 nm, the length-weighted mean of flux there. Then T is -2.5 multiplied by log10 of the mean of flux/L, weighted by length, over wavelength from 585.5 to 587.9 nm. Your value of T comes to -0.14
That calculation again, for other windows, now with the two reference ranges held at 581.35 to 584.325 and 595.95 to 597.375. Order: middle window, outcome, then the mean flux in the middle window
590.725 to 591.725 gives -0.042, 8.51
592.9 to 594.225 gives 0.043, 7.85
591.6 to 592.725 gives -0.036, 8.45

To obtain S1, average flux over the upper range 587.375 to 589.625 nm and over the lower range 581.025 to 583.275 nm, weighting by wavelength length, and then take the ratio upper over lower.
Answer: 0.93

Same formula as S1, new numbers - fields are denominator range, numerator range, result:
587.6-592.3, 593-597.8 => 1.05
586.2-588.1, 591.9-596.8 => 0.88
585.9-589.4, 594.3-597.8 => 0.98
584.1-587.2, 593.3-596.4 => 0.95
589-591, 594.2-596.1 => 1.14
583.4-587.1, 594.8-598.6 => 0.95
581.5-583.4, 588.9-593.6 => 0.95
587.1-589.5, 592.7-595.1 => 1.01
